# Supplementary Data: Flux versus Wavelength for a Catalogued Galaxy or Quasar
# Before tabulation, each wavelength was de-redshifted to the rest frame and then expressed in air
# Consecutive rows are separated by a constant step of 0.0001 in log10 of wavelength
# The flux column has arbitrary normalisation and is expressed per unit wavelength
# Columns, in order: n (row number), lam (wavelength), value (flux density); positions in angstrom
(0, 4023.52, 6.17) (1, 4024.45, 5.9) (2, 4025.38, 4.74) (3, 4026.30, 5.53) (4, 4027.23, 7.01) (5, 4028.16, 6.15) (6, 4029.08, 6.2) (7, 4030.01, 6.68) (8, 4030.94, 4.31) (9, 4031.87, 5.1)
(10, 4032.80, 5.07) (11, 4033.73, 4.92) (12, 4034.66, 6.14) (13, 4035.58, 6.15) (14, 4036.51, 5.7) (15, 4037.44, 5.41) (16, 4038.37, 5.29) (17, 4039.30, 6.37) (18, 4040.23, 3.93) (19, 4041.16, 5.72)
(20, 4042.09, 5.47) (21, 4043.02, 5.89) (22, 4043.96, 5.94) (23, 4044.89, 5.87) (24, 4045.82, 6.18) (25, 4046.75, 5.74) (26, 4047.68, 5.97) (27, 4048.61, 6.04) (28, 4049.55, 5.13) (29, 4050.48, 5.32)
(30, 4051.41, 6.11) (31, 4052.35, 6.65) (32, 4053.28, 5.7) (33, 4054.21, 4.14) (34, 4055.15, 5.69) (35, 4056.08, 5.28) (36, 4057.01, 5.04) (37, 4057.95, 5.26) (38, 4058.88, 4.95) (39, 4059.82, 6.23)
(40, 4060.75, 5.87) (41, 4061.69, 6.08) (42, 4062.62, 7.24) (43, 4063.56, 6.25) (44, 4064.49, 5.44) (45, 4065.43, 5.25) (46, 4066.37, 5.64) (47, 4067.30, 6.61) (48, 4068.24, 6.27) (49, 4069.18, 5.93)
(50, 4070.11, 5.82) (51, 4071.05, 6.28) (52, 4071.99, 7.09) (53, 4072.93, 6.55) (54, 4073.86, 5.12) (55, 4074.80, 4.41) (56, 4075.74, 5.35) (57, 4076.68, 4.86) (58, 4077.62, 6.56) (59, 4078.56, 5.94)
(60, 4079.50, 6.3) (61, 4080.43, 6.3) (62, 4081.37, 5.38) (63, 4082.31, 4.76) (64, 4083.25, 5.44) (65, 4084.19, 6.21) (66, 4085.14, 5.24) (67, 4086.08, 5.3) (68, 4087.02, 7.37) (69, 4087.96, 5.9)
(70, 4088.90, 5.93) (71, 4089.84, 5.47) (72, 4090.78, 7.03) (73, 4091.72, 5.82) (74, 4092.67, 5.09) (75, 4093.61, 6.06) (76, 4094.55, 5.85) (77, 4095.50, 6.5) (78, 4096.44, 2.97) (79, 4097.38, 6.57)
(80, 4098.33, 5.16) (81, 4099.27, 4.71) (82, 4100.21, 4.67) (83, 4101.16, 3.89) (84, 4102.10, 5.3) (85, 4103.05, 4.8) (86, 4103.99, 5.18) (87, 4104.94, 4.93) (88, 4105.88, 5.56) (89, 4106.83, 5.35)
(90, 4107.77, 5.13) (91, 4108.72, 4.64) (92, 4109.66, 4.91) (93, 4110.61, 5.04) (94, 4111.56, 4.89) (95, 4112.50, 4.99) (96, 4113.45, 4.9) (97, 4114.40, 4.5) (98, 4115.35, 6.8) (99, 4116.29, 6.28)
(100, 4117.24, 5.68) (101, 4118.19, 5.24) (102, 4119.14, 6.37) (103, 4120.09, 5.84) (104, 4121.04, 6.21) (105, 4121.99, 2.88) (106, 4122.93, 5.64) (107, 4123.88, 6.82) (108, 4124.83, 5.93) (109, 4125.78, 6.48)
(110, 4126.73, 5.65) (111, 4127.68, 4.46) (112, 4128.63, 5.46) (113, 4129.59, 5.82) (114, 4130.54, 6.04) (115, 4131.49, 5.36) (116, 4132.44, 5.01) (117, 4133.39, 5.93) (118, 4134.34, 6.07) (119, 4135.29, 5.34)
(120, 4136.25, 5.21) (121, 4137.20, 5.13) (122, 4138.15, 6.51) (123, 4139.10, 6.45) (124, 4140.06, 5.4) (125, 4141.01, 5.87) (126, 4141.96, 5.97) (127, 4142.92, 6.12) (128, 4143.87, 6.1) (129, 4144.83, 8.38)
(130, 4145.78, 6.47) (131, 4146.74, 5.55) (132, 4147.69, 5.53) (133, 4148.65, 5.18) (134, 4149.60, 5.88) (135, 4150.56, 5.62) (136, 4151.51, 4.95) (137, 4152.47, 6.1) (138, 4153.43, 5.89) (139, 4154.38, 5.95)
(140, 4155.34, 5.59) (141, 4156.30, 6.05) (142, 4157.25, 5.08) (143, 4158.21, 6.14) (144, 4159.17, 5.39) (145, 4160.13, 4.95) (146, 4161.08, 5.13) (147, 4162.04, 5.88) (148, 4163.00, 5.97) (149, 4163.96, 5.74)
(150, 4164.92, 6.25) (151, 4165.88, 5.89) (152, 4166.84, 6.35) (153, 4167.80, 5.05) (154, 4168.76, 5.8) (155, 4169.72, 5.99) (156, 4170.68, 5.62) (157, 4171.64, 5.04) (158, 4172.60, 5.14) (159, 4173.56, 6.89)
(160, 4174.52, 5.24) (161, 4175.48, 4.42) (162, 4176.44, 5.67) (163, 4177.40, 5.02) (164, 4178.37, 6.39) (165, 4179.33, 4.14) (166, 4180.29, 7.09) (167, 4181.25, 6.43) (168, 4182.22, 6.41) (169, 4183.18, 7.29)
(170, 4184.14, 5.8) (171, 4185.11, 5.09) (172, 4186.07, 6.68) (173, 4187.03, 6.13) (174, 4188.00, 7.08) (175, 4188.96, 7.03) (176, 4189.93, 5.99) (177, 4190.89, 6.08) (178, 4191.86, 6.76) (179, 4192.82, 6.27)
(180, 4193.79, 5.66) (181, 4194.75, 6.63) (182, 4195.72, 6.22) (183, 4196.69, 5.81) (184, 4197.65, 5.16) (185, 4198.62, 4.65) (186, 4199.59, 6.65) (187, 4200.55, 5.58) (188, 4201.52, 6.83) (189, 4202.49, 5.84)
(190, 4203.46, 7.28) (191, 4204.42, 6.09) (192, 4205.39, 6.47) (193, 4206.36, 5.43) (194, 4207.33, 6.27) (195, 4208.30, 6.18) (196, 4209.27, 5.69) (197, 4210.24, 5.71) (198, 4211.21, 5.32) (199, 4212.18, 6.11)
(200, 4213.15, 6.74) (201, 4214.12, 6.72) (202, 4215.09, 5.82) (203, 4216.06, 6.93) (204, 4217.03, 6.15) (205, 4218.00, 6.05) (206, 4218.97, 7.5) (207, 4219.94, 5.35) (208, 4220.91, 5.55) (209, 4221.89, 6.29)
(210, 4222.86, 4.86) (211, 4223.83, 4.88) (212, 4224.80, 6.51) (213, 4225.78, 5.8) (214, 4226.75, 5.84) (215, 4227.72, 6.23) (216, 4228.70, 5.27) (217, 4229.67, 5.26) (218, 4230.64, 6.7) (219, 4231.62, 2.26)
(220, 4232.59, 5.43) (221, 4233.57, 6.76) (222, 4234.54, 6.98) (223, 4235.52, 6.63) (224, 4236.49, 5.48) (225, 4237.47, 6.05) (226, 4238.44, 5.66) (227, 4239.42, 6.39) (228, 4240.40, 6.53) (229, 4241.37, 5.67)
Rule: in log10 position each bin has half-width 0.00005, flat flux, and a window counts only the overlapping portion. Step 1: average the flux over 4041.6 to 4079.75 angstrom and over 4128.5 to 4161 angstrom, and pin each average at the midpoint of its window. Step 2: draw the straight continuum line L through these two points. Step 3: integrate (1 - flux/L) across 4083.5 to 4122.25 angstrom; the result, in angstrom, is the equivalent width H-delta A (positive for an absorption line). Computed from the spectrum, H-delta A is 2.5 angstrom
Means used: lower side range 5.79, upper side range 5.77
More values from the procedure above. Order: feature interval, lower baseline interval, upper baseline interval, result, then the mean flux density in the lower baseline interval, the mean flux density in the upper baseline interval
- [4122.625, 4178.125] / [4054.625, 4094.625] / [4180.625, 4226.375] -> 2.4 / 5.82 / 6.12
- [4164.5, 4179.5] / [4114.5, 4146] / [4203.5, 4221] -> 1.0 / 5.83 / 6.16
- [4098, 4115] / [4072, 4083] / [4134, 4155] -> 2.4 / 5.66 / 5.89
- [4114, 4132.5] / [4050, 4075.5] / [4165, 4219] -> 0.8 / 5.78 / 6.03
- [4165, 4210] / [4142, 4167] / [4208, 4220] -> 0.5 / 5.84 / 6.21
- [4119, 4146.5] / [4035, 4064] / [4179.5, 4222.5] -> 0.7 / 5.7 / 6.18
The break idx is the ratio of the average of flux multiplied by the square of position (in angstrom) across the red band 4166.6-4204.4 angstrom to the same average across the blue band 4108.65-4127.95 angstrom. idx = 1.13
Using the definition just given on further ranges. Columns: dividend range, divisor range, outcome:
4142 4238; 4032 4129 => 1.12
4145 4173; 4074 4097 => 1.04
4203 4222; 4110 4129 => 1.17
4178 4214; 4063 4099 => 1.12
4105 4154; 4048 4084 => 1.01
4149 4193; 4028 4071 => 1.09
